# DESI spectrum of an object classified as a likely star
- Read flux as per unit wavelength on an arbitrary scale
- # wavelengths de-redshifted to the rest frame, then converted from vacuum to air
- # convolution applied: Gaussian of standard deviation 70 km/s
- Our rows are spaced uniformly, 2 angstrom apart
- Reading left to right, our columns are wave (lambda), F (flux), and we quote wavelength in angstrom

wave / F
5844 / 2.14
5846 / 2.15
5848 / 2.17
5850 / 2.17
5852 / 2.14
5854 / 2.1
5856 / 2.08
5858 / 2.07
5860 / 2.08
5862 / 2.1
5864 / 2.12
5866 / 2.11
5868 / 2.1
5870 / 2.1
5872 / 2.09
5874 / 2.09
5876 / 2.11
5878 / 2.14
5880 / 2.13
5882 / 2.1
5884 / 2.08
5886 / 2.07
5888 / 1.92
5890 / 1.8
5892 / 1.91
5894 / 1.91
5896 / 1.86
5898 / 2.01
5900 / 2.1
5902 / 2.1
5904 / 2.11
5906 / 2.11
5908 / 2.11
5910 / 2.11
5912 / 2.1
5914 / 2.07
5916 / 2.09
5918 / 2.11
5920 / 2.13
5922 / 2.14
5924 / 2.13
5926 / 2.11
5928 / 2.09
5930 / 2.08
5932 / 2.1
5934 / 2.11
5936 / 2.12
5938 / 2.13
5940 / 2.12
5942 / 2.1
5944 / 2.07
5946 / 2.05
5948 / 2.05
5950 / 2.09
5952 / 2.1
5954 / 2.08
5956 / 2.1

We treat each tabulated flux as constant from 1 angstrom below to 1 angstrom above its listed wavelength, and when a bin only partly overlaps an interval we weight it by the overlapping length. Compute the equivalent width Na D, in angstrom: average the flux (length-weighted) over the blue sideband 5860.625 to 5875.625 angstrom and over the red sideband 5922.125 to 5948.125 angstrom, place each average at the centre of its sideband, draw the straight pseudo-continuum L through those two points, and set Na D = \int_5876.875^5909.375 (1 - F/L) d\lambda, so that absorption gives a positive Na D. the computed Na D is 1.1 angstrom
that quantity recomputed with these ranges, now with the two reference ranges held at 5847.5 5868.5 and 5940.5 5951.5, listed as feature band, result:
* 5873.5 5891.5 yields 0.5 angstrom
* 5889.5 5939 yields 0.5 angstrom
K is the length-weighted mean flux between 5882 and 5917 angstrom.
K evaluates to 2.03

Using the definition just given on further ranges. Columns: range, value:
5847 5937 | 2.08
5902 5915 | 2.1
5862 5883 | 2.11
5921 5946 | 2.11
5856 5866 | 2.09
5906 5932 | 2.11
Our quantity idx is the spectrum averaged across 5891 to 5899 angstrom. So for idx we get 1.92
